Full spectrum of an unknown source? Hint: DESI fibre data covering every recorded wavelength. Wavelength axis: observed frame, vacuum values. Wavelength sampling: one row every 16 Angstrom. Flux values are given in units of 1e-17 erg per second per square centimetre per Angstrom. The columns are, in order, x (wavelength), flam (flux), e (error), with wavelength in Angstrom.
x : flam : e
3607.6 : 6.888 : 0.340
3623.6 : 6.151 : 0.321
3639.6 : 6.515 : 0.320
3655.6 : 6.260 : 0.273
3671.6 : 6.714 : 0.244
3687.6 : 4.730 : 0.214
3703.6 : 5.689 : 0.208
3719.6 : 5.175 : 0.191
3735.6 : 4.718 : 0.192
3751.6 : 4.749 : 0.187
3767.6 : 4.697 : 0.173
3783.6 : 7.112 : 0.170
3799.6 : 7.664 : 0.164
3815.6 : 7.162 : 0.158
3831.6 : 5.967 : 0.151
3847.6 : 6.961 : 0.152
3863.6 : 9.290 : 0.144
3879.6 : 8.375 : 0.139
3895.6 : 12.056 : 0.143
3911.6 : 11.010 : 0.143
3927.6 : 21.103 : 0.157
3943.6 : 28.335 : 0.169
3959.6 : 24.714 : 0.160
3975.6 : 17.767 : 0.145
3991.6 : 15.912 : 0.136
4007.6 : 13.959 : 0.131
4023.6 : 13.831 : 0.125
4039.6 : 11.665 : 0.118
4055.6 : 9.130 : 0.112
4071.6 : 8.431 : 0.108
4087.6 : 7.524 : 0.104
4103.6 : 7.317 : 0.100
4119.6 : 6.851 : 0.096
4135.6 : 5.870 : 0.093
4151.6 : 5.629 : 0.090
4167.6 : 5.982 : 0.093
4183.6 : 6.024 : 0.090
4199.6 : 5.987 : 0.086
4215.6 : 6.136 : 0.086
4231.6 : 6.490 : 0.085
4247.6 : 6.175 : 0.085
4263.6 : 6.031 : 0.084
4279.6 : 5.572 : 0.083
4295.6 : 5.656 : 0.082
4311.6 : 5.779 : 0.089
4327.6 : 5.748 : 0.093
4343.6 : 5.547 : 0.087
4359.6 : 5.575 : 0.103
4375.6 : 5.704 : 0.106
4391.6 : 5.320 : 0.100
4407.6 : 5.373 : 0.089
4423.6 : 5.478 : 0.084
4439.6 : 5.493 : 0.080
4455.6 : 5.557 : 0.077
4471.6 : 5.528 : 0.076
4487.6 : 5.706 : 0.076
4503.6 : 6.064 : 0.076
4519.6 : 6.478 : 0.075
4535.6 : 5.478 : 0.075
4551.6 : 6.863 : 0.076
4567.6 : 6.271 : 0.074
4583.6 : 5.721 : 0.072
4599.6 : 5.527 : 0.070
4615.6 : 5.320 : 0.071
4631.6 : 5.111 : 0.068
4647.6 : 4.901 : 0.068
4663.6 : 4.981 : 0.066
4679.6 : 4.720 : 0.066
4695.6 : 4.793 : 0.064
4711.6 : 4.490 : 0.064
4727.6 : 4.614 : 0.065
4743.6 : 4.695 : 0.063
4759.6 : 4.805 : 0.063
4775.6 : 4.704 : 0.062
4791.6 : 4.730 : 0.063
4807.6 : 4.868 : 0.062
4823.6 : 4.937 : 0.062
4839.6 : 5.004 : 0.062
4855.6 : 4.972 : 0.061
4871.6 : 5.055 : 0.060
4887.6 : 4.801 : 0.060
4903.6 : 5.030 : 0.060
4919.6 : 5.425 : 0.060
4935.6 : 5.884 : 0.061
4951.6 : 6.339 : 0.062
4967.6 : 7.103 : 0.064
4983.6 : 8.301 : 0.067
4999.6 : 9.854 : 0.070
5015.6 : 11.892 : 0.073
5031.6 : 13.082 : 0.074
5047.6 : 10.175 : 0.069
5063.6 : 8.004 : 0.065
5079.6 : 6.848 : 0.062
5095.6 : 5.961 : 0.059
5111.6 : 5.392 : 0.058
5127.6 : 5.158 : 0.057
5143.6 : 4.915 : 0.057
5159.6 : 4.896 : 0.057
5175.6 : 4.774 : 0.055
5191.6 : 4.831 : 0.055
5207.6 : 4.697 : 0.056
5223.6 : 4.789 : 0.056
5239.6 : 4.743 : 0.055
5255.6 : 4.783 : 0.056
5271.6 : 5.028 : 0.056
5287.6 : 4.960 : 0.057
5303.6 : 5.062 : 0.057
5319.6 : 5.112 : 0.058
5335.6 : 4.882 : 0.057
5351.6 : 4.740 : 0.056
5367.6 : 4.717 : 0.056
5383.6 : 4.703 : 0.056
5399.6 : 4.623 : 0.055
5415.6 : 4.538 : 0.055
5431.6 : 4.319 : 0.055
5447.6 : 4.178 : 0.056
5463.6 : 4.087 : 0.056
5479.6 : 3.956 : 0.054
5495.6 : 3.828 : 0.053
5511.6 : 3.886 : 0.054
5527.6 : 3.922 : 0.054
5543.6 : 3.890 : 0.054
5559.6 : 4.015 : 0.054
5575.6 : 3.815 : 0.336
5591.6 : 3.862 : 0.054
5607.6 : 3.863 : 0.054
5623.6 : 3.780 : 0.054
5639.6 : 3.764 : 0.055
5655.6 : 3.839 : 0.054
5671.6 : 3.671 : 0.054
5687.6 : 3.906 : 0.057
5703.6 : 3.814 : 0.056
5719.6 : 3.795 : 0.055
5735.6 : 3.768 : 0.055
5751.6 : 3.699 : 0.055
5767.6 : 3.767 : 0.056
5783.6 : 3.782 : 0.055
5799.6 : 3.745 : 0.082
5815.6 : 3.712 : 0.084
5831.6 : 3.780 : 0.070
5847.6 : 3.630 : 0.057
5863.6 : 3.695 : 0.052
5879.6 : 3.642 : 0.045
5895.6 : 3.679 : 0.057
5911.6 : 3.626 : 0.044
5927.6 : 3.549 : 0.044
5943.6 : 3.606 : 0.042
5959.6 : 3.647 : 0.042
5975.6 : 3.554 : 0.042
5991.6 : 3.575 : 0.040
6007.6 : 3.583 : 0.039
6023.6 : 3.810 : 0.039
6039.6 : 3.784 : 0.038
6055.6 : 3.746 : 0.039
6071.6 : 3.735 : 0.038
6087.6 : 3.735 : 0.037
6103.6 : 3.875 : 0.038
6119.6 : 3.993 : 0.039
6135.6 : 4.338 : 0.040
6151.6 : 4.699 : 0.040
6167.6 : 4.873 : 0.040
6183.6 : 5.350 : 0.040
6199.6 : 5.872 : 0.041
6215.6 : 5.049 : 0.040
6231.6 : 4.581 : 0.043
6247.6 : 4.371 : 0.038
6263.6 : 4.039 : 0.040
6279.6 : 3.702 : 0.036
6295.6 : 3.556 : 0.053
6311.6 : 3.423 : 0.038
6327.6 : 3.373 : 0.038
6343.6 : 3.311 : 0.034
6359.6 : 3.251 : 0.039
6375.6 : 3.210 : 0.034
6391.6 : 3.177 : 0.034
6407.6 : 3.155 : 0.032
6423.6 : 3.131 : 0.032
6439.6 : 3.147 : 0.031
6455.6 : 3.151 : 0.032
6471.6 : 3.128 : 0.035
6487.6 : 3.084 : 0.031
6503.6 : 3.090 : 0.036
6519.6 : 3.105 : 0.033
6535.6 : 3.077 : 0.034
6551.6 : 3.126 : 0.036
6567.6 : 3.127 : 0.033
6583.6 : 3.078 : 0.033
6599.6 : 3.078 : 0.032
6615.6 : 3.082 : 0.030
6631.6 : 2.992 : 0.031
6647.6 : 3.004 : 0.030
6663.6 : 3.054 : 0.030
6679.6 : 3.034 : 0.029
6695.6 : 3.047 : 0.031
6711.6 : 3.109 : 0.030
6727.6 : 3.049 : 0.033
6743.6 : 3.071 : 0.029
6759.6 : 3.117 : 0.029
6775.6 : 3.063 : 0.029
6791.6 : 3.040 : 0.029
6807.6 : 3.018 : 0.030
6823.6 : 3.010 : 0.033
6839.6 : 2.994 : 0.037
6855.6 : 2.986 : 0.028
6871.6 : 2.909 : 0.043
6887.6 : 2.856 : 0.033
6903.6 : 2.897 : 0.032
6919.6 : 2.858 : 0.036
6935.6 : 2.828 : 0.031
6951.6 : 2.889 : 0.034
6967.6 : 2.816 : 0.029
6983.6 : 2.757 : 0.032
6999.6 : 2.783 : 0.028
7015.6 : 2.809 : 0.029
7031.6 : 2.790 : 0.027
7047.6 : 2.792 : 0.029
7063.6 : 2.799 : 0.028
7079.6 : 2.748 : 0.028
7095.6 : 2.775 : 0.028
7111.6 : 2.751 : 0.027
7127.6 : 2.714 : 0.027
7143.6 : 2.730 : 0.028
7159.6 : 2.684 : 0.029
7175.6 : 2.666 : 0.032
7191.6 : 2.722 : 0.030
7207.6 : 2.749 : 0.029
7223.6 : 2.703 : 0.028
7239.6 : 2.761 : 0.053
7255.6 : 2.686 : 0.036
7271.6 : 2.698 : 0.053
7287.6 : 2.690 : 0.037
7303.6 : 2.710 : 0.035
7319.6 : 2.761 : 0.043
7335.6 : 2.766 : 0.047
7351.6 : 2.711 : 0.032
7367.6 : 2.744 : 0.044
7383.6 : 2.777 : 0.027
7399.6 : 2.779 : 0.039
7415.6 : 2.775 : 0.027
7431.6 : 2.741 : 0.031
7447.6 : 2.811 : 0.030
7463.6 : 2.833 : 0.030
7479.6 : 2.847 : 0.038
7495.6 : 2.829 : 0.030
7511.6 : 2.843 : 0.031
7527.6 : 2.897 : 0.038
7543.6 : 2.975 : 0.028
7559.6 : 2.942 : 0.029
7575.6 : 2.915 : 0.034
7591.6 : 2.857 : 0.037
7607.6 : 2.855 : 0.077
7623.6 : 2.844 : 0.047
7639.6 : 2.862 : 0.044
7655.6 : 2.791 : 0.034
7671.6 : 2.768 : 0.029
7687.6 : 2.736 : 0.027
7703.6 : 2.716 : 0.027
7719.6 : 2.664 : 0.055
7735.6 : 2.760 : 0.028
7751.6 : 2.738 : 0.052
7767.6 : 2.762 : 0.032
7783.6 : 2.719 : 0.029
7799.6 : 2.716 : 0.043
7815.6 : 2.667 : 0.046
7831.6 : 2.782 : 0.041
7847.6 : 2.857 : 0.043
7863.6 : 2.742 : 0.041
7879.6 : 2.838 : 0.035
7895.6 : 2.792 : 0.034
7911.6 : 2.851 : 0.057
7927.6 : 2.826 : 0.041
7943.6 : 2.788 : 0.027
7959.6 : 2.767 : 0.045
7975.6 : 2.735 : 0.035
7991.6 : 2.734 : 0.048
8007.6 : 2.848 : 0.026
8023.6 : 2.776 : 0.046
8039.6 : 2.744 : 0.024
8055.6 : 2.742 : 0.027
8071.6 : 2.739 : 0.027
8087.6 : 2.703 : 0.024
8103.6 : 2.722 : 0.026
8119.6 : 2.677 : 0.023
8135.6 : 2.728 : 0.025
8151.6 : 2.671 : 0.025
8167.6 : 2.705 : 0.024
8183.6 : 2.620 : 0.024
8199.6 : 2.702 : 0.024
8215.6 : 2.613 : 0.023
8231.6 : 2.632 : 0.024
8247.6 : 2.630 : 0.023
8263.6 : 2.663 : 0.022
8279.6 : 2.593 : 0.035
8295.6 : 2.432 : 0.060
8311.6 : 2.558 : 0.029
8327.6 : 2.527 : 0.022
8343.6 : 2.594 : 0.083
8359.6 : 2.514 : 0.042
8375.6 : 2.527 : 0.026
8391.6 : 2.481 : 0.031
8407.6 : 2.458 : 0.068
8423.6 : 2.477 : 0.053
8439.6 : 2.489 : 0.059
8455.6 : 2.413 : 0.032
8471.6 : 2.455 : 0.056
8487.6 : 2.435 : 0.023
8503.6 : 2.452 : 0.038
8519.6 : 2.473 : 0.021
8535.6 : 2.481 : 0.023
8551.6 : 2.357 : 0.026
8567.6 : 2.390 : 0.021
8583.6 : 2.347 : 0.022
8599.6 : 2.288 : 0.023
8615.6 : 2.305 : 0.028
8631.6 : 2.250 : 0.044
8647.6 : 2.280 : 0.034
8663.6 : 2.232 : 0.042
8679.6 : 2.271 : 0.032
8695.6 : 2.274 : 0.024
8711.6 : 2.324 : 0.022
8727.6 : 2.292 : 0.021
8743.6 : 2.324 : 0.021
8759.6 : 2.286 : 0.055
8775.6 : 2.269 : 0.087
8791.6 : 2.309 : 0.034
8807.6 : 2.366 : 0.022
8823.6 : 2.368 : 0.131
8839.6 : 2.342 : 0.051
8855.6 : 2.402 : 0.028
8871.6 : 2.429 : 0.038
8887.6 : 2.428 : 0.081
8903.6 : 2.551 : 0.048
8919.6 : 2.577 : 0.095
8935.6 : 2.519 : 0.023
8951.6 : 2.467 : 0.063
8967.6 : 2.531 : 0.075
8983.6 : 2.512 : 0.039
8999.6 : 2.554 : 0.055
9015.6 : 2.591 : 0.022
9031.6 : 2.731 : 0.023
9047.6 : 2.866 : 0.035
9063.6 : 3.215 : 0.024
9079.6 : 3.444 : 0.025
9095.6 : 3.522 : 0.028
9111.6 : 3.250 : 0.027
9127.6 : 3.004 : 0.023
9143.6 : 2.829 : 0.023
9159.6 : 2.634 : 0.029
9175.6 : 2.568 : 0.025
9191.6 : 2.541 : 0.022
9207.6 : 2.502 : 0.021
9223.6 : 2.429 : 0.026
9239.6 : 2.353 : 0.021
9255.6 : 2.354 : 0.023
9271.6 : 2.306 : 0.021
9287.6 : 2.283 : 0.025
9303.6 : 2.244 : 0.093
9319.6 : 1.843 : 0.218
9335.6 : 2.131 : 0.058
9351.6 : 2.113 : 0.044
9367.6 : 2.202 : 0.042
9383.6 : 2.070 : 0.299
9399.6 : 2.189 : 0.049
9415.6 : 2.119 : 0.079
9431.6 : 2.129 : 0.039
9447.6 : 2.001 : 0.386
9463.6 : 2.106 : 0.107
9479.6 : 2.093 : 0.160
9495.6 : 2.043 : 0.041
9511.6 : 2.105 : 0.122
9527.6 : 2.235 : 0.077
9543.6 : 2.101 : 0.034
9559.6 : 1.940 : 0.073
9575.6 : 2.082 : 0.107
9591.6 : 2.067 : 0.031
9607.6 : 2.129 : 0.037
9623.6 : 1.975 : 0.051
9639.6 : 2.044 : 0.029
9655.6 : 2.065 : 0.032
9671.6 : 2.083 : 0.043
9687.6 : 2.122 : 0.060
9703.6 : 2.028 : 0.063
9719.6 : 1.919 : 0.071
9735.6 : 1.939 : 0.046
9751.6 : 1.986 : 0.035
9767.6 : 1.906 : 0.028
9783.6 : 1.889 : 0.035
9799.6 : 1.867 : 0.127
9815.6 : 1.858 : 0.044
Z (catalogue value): 2.245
